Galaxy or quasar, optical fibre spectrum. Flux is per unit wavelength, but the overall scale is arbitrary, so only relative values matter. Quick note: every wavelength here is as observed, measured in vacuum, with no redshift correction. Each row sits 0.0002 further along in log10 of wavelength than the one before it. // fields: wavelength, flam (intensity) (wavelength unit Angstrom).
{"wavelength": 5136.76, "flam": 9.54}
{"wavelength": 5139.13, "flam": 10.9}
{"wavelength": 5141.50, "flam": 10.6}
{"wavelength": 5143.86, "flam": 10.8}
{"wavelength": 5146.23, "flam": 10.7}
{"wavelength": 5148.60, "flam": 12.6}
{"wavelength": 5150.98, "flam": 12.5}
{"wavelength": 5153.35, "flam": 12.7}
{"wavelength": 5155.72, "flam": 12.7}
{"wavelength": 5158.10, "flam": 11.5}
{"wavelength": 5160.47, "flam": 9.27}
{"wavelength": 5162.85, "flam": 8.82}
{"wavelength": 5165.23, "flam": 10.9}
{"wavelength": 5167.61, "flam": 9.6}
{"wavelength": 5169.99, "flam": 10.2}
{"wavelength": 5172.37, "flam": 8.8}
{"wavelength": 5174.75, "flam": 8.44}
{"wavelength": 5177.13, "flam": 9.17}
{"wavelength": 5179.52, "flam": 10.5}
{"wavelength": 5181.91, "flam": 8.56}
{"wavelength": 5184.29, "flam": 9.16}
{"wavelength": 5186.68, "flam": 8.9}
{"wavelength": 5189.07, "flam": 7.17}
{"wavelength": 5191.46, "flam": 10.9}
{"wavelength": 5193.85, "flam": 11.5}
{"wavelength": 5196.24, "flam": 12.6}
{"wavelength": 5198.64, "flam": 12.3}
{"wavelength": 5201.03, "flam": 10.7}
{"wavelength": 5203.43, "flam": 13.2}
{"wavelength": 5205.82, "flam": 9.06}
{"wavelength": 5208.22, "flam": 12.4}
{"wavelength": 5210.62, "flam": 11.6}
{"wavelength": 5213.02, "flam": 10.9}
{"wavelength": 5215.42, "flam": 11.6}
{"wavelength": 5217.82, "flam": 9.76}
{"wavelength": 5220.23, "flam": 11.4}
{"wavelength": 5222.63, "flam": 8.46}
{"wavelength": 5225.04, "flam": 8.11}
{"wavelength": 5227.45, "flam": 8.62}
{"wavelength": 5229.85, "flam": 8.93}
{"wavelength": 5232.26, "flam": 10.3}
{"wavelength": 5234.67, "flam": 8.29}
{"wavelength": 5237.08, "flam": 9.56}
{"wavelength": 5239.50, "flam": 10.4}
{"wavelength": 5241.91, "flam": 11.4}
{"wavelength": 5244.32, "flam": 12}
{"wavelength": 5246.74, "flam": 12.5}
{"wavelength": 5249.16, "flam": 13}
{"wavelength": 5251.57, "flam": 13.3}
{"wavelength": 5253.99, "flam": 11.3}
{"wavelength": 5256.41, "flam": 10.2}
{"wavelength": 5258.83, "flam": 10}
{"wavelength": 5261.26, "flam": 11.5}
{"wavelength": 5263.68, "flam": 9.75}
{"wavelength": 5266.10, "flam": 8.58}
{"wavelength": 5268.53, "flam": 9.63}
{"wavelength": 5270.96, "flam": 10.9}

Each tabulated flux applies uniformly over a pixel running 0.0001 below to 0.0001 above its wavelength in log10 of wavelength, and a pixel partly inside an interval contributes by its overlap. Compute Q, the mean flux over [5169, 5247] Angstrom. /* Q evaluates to 10.2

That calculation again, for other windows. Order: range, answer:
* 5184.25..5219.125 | 10.8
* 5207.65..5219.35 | 11.2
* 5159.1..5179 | 9.46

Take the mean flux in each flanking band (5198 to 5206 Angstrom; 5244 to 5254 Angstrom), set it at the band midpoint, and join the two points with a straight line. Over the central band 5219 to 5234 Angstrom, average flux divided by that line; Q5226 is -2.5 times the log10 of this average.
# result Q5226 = 0.29 mag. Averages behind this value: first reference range 11.5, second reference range 12.6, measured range 9.27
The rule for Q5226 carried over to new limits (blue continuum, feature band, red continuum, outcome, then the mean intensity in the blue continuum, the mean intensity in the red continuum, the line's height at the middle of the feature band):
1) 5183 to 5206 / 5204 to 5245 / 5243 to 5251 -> 0.150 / 10.6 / 12.6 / 11.7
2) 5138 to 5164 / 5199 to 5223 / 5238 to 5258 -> 0.044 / 11.2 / 11.7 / 11.5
